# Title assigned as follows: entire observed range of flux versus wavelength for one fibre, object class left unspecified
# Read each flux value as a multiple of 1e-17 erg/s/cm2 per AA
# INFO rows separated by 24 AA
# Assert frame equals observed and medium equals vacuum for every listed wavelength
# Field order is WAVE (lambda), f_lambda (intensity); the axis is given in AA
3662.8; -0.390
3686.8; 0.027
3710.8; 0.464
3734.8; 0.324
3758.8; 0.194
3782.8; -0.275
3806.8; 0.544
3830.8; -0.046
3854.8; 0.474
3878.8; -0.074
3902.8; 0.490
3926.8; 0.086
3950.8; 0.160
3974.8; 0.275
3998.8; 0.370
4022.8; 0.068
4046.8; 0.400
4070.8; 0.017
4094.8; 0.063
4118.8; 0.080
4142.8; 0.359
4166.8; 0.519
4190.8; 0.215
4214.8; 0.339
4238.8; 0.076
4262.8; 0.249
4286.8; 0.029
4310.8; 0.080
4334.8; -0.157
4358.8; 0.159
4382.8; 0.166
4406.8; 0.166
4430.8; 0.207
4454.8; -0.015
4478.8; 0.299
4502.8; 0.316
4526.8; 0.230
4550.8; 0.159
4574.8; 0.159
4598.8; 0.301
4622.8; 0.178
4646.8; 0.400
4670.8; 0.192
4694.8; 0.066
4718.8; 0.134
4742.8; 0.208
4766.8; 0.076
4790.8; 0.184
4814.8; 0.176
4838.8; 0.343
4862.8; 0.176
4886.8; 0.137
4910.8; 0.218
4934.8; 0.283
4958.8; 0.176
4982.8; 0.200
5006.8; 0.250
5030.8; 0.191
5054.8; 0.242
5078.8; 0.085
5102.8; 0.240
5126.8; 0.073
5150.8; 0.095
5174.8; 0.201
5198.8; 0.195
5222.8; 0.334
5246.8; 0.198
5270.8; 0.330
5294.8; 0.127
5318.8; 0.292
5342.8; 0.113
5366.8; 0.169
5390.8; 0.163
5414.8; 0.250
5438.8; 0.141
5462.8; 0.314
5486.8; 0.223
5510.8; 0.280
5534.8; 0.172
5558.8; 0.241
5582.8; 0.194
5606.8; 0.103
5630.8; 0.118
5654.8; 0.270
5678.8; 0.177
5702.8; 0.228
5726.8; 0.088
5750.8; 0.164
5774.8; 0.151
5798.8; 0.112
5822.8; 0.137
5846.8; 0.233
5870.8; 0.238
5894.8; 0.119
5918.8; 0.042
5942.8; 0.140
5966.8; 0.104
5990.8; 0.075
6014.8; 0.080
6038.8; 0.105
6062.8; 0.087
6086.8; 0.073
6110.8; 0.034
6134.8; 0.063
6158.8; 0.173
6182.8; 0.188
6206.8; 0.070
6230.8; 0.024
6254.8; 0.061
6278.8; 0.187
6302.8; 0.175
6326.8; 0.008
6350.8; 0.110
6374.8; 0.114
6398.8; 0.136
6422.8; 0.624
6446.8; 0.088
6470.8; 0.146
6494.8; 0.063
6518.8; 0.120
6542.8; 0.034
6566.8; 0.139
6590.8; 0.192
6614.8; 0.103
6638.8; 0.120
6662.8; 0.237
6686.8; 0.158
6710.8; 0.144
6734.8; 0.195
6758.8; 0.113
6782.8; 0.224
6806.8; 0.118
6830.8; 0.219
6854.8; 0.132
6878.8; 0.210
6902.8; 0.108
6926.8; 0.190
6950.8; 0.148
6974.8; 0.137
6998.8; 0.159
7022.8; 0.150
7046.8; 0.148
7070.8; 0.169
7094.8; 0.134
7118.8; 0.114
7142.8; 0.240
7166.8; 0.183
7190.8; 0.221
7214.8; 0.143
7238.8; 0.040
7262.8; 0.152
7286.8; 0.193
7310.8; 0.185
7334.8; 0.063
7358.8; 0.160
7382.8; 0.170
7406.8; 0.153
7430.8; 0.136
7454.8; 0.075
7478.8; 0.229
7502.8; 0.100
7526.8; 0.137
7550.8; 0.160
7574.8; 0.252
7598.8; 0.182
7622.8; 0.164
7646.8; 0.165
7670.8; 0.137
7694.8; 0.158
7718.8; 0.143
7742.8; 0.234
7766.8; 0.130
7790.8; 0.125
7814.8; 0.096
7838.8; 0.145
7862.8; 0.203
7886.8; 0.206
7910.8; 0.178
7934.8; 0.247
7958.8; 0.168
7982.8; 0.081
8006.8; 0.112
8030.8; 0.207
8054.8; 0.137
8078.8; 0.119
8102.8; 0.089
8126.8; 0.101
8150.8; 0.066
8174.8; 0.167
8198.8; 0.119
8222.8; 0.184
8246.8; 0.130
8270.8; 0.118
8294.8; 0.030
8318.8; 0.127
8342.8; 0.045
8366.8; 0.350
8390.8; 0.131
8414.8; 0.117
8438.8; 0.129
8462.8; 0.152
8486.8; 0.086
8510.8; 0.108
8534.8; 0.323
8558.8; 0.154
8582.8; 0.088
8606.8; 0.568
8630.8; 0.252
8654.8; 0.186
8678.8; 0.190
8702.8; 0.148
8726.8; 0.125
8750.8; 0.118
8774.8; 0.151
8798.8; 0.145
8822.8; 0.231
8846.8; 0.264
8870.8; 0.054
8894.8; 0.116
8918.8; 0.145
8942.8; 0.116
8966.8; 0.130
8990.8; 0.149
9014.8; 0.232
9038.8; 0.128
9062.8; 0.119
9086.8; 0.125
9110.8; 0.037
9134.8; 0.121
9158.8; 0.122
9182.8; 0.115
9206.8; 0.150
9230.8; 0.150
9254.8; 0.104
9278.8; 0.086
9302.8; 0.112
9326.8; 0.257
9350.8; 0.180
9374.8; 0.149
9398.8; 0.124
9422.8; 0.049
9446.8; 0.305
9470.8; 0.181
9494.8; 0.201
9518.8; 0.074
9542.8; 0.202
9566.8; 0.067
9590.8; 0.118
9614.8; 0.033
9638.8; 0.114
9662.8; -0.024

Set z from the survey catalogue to 0.721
